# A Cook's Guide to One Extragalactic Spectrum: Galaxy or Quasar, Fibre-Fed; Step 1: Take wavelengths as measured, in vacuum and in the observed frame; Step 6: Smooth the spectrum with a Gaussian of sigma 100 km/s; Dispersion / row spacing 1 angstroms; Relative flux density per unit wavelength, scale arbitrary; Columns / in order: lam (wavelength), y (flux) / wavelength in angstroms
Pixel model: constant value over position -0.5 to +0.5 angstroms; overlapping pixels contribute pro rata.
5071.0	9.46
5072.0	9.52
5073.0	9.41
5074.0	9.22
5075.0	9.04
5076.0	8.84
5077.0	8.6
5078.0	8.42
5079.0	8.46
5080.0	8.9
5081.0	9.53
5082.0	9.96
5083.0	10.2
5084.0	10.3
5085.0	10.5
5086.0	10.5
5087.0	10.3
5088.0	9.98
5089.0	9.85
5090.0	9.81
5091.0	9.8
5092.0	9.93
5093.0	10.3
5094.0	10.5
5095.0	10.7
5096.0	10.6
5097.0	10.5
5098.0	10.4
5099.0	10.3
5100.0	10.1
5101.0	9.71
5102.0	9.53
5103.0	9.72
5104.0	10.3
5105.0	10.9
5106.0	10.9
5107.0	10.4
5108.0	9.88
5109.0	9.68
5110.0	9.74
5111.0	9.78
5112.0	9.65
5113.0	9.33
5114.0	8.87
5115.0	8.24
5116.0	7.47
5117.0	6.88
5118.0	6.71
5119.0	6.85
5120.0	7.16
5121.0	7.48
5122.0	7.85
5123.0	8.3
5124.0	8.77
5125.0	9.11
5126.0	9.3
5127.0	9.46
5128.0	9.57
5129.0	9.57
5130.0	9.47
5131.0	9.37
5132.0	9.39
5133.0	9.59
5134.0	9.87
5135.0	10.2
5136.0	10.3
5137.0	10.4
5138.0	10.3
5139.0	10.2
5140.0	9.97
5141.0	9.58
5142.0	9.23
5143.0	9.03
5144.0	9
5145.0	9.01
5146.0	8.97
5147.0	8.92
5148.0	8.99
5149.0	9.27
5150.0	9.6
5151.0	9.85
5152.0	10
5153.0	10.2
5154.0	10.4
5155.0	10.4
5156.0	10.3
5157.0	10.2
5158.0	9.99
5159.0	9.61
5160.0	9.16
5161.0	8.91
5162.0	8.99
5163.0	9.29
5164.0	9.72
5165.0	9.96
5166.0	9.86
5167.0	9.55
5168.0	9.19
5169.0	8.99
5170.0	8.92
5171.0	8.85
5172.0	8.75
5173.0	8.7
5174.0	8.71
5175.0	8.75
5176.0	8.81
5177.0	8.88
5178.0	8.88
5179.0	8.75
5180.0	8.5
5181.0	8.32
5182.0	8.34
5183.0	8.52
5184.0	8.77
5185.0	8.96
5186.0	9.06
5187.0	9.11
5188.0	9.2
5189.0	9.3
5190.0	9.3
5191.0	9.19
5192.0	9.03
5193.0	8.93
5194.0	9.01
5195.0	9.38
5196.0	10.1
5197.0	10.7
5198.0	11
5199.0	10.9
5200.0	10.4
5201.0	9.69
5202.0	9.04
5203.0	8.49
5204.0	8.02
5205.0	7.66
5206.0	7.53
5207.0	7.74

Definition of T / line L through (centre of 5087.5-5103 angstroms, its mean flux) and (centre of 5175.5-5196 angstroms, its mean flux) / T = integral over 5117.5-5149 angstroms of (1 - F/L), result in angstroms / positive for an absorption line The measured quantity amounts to 1.7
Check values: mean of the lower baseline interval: 10.1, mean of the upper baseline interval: 8.94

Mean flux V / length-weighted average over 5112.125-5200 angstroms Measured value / 9.2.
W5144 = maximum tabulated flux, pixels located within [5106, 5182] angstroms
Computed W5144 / 10.9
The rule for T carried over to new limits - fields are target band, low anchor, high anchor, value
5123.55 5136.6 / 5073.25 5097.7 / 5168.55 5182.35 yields -0.41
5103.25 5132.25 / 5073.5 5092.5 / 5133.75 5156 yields 2.05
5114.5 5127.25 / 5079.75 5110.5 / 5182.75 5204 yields 2.57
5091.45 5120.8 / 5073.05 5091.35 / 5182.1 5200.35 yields 0.23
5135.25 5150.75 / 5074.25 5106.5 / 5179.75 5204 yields 0.09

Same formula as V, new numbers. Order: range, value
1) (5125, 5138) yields 9.71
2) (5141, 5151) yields 9.17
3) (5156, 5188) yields 9.09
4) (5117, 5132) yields 8.47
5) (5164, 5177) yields 9.1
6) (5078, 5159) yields 9.55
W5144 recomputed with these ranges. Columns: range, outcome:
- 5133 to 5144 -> 10.4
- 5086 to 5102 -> 10.7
